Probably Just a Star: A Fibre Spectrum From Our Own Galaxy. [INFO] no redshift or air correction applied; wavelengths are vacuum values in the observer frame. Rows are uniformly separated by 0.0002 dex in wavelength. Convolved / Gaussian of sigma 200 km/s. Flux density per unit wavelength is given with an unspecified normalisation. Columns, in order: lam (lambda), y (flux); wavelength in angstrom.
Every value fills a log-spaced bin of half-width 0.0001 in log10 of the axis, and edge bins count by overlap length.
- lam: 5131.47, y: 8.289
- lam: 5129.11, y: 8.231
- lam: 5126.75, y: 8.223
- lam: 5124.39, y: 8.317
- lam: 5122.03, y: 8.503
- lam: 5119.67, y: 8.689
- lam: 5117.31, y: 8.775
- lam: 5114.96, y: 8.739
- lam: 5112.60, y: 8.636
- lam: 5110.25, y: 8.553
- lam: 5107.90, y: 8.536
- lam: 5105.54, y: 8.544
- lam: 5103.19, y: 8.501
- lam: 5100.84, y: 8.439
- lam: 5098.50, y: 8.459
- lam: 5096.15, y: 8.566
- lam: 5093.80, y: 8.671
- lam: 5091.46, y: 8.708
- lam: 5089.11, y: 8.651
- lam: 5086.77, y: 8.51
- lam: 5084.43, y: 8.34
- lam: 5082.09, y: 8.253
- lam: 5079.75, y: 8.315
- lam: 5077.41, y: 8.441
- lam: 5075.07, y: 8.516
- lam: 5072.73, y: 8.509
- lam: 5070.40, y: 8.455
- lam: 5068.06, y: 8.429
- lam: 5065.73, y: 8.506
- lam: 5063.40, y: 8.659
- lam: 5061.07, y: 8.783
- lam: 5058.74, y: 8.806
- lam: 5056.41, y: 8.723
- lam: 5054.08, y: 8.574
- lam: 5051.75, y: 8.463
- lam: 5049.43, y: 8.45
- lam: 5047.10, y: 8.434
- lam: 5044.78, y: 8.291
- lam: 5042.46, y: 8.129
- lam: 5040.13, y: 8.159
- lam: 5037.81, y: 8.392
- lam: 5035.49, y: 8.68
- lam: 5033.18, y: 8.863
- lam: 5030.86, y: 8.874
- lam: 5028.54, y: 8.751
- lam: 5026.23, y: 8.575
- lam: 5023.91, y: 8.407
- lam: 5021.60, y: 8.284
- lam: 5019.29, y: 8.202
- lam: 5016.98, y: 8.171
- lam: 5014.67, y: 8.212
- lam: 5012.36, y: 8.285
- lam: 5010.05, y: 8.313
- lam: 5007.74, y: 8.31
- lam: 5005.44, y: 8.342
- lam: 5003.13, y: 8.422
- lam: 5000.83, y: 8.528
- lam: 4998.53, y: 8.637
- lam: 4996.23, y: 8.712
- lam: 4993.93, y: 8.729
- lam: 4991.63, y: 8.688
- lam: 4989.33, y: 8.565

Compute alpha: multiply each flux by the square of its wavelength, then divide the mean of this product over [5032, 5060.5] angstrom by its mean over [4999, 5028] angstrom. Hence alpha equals 1.0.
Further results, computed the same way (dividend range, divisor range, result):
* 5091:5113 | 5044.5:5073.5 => 1.02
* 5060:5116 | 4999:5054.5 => 1.04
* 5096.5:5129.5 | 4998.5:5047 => 1.05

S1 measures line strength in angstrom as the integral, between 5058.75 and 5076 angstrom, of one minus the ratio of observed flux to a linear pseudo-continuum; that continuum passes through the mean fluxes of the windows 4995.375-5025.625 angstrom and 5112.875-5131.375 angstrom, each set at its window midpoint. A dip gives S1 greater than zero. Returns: -0.3 angstrom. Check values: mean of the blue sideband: 8.37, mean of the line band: 8.57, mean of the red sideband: 8.49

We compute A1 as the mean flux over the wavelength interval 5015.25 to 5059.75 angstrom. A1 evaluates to 8.48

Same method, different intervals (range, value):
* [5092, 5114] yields 8.55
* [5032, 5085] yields 8.49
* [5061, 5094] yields 8.5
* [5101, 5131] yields 8.51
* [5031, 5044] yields 8.47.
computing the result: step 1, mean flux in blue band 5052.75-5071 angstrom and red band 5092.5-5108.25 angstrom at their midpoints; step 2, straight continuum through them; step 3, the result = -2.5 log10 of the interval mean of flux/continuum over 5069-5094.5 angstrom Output 0.011 mag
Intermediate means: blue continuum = 8.62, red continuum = 8.53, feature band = 8.48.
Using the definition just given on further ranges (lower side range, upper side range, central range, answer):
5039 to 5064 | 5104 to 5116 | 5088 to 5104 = 0.00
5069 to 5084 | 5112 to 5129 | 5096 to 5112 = 0.00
